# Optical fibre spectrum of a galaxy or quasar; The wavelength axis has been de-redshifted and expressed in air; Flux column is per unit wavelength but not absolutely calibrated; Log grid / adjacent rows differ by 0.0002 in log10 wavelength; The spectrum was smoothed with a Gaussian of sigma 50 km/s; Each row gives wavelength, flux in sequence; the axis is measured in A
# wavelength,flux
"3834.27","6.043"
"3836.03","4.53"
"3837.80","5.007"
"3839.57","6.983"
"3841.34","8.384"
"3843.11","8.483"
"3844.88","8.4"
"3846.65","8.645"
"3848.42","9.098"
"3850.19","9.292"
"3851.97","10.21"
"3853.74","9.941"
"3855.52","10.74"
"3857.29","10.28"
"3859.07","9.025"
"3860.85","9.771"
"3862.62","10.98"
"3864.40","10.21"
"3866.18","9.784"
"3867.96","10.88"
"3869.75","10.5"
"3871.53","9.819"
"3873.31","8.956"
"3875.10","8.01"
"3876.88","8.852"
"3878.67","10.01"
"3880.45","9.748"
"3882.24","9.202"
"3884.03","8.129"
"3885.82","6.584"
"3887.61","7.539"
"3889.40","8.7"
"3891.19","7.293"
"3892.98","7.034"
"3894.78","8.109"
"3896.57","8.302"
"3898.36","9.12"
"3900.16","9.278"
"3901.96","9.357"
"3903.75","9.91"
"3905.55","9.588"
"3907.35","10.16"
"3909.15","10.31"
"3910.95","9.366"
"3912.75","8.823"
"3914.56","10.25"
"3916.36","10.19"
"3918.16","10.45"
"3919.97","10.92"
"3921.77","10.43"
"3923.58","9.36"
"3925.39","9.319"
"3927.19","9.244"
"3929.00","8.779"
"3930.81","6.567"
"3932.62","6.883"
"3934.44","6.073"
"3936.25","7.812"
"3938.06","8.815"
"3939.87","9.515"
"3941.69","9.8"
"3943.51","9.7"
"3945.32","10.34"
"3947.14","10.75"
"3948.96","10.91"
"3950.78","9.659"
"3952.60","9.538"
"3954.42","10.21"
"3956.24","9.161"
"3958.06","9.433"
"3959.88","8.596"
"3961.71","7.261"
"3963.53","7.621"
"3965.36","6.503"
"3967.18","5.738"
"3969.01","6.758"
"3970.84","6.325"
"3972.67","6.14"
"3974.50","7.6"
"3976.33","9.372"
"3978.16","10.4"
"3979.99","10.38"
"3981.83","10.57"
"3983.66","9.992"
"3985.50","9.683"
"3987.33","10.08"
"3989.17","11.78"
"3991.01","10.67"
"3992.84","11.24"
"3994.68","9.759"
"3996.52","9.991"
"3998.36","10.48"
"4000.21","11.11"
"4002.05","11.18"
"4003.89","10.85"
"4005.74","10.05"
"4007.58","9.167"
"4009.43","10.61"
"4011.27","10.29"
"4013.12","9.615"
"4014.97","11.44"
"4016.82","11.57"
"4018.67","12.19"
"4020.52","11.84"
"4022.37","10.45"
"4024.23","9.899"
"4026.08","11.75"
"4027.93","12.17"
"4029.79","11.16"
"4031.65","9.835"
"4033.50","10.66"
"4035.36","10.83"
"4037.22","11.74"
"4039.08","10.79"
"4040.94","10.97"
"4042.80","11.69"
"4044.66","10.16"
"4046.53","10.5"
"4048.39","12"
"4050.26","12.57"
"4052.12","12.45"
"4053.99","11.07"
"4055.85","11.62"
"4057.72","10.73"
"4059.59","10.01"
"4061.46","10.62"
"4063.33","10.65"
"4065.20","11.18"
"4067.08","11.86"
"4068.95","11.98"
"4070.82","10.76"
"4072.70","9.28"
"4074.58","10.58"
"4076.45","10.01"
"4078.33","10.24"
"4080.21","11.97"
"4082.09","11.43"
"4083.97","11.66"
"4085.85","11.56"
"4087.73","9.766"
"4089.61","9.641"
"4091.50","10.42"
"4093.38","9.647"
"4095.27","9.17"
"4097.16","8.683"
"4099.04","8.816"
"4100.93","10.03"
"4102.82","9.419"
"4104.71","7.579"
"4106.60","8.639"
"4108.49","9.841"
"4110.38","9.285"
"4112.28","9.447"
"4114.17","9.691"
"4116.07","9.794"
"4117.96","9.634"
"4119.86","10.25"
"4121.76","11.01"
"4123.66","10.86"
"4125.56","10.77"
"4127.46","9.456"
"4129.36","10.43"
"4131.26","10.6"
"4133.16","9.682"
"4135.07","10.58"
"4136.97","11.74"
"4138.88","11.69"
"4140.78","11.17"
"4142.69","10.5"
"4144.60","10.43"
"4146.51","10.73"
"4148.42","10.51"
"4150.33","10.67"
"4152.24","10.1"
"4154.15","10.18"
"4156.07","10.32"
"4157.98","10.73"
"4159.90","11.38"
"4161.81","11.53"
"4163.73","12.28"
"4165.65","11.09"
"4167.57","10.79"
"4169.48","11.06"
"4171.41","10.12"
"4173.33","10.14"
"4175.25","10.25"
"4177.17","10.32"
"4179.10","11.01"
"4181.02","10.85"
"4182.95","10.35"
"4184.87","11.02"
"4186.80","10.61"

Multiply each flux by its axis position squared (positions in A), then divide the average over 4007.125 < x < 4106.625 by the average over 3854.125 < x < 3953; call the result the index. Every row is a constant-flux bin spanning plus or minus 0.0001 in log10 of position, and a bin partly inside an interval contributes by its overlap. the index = 1.2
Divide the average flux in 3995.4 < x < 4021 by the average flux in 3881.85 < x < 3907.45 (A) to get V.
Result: 1.26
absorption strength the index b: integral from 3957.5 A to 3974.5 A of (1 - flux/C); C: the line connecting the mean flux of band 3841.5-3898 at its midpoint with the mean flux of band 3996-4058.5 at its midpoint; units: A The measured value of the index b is 5.2 A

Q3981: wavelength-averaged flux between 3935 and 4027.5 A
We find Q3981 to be 9.7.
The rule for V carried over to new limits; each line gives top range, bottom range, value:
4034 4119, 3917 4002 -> 1.14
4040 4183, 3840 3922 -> 1.13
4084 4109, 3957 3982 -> 1.20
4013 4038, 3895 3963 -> 1.20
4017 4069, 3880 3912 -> 1.28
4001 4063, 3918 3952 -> 1.19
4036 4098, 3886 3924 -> 1.18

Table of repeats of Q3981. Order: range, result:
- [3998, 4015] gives 10.4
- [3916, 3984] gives 8.85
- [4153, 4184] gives 10.8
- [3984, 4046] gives 10.8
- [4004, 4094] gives 10.9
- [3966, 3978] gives 7.2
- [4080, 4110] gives 9.83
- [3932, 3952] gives 9.15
